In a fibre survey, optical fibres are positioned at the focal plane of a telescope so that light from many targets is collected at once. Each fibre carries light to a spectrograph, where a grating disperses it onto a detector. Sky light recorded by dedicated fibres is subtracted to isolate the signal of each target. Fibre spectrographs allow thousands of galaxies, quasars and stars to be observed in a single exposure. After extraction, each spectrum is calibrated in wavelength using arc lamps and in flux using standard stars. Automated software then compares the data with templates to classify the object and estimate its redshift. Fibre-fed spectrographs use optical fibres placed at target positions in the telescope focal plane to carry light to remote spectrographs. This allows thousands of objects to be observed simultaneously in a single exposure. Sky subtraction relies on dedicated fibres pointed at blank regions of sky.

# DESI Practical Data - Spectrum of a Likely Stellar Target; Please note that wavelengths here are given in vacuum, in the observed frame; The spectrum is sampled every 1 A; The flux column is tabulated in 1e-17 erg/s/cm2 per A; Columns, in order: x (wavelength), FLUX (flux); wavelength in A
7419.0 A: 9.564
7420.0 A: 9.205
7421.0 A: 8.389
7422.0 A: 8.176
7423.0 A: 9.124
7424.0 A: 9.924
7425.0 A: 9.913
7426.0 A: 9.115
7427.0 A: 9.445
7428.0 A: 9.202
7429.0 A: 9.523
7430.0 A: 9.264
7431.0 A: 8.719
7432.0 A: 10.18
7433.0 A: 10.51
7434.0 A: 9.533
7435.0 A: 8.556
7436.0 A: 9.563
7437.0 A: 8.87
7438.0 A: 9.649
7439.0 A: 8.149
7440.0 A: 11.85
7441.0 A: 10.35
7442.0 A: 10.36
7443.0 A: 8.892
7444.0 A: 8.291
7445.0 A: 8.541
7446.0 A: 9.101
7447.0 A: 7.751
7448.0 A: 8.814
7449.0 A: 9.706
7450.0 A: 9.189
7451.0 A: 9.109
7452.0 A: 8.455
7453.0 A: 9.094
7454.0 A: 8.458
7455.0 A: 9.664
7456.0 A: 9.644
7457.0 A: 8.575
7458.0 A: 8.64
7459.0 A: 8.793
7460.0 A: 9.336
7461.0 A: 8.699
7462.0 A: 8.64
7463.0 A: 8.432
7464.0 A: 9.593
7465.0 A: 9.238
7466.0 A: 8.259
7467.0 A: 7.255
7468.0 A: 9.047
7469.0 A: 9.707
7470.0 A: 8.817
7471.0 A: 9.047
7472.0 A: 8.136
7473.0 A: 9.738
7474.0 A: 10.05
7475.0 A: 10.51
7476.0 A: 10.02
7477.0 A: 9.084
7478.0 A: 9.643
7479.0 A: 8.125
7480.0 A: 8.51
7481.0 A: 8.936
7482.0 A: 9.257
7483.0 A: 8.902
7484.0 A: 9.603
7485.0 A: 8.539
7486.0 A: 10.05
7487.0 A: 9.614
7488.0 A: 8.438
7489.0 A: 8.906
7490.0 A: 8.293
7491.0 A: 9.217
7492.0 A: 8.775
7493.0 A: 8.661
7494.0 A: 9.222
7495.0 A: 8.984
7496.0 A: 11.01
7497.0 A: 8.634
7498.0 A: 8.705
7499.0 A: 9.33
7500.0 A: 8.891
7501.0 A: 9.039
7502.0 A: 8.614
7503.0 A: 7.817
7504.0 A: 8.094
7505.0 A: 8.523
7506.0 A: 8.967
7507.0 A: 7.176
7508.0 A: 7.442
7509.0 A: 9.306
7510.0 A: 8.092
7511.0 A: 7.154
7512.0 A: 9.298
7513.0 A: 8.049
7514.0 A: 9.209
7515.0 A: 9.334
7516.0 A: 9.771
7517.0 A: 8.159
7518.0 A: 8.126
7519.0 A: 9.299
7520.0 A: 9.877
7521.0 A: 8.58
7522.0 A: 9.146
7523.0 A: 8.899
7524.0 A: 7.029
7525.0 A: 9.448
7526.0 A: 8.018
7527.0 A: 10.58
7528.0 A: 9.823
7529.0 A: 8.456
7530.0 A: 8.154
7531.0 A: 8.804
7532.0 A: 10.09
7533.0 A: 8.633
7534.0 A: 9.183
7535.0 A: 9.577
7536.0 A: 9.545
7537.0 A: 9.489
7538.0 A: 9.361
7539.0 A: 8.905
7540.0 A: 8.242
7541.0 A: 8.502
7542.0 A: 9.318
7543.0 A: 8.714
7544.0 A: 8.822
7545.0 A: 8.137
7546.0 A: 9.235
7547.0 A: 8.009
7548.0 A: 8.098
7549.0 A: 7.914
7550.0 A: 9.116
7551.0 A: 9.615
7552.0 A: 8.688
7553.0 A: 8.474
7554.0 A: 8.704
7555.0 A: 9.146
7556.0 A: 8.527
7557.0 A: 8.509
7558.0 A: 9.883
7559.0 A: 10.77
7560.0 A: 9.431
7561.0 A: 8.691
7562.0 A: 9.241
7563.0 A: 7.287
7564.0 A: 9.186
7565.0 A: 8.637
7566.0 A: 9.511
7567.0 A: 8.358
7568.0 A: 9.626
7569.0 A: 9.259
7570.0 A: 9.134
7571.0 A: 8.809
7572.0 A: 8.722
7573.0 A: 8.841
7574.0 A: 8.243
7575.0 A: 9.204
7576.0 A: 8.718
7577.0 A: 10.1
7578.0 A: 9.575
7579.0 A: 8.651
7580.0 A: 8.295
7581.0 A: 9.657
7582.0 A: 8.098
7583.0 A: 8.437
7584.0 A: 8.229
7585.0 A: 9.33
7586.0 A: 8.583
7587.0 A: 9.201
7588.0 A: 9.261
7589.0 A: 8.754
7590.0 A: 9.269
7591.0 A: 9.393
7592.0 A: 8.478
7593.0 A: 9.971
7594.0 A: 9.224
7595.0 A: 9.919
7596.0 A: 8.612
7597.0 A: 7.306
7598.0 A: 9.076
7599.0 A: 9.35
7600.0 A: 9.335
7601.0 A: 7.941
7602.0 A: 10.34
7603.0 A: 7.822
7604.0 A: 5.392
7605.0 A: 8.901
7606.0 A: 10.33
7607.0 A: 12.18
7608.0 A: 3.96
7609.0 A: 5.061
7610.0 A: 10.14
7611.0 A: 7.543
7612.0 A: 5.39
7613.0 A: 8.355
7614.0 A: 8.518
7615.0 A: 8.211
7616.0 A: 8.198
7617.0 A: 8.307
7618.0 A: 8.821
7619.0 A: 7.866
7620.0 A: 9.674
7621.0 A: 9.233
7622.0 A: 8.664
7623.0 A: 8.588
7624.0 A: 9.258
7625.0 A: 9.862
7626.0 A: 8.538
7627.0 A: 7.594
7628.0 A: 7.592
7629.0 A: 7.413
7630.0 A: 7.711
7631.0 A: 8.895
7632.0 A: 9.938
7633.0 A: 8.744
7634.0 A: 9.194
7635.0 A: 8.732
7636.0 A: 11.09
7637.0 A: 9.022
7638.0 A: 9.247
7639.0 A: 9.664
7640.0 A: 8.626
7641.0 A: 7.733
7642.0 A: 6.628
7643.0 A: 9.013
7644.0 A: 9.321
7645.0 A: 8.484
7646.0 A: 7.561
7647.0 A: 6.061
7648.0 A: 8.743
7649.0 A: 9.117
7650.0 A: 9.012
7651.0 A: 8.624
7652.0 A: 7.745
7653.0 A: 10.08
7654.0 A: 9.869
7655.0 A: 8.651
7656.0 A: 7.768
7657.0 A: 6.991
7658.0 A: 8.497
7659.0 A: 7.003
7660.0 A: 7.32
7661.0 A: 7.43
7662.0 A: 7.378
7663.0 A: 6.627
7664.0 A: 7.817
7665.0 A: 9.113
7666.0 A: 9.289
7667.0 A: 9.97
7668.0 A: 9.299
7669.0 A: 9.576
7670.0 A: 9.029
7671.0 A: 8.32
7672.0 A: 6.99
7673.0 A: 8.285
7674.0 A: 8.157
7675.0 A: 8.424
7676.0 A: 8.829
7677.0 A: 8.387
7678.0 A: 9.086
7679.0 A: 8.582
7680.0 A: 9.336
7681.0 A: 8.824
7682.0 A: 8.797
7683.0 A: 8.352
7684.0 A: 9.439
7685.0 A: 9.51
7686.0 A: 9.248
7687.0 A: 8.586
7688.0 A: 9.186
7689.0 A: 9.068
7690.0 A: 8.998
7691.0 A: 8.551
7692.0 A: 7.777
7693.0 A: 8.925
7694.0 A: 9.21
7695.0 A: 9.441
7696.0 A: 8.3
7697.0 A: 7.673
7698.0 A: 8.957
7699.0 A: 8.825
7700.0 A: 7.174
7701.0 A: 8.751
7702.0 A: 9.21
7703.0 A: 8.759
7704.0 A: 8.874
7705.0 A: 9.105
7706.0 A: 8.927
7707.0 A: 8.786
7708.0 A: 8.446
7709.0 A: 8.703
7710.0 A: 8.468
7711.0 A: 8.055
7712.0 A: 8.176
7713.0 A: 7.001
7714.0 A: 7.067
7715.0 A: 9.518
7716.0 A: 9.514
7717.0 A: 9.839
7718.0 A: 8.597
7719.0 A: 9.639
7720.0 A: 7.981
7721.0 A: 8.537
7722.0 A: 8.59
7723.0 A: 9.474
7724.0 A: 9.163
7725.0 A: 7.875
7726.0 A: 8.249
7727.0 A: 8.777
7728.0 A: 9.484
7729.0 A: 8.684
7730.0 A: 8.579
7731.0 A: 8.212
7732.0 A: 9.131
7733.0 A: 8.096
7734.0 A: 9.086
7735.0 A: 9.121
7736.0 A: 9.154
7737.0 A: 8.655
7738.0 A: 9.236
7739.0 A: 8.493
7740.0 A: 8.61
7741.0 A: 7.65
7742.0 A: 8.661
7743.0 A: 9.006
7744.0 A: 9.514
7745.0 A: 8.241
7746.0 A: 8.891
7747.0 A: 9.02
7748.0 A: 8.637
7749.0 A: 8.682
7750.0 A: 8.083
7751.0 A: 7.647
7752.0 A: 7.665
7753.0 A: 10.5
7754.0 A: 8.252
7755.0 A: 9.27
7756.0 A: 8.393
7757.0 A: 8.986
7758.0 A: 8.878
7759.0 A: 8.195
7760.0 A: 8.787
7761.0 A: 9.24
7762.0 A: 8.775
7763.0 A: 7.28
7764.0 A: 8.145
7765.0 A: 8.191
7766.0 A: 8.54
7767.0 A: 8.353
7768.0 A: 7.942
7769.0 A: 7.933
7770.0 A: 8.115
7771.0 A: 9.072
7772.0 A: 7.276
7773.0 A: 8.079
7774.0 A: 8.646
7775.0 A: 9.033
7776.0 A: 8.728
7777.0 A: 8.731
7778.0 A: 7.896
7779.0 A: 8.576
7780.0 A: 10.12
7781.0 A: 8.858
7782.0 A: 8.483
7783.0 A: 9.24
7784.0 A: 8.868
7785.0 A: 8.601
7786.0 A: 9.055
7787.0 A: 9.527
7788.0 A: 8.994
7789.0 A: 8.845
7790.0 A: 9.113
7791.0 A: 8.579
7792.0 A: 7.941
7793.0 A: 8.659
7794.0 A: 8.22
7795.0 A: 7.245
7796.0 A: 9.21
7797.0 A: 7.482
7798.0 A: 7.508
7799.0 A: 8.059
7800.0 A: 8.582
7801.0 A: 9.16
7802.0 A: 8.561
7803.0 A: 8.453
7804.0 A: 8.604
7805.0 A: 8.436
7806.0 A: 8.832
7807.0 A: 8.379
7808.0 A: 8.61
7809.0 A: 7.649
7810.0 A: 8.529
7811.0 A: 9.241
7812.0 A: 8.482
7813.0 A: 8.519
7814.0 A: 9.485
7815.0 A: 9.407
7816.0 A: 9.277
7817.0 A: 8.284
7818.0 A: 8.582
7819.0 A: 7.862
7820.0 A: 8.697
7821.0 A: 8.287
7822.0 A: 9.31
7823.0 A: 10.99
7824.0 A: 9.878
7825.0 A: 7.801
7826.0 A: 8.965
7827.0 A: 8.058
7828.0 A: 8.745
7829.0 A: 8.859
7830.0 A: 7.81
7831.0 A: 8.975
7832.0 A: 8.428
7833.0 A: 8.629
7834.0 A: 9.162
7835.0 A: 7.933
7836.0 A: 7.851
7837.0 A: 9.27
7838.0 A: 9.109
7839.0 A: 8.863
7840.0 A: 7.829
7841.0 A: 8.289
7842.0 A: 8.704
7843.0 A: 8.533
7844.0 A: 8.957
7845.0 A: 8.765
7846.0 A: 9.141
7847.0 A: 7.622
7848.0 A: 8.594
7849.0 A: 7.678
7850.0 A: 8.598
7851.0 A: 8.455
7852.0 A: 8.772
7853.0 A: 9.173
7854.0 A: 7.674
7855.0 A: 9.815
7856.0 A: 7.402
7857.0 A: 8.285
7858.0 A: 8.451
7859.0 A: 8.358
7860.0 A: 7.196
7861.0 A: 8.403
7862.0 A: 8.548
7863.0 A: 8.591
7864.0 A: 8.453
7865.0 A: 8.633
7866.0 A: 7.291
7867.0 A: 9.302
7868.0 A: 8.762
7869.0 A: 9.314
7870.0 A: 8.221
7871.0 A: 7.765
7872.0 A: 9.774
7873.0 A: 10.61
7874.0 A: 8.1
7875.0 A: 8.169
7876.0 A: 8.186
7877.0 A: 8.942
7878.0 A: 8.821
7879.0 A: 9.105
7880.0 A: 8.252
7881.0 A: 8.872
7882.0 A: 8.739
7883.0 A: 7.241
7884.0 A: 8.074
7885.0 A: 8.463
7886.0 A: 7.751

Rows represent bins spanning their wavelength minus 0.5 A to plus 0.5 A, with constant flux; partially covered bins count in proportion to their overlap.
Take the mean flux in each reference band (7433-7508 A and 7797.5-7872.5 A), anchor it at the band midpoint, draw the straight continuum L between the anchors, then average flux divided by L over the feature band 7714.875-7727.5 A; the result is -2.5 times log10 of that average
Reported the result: -0.021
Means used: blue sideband 9.02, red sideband 8.58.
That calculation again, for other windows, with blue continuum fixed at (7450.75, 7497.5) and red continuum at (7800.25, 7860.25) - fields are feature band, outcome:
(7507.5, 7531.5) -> 0.03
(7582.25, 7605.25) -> 0.02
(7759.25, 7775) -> 0.05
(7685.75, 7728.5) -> 0.01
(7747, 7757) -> 0.01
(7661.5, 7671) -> 0.02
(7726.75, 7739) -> -0.01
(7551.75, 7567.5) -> 0.00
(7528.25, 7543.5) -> 0.00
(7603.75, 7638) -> 0.05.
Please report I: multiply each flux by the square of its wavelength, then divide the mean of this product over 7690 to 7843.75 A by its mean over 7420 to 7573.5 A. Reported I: 1.0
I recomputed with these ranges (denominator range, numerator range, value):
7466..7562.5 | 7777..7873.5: 1.05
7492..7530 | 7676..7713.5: 1.04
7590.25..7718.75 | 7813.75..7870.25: 1.05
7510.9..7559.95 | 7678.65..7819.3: 1.02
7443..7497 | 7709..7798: 1.03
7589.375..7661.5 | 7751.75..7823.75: 1.06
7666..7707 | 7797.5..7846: 1.02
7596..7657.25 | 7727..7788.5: 1.06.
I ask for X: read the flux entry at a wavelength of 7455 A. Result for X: 9.664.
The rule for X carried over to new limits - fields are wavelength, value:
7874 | 8.1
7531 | 8.804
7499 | 9.33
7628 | 7.592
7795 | 7.245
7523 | 8.899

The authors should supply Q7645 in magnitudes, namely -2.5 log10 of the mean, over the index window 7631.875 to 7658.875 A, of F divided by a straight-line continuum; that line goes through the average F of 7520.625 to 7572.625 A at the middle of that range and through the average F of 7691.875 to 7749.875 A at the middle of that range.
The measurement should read 0.019 mag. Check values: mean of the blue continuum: 8.92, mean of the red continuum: 8.68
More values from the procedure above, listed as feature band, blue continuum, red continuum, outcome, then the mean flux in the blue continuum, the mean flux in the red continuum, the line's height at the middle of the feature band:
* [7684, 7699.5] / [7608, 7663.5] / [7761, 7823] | -0.055 mag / 8.31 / 8.57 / 8.4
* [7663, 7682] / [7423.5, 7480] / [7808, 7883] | 0.022 mag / 9.19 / 8.61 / 8.87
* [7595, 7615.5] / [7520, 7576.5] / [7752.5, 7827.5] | 0.079 mag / 8.92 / 8.63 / 8.85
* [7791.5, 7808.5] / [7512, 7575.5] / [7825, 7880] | 0.033 mag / 8.93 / 8.54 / 8.61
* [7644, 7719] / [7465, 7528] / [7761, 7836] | 0.019 mag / 8.9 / 8.59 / 8.71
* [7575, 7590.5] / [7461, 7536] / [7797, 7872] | -0.015 mag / 8.92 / 8.56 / 8.83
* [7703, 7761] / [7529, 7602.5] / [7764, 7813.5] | -0.007 mag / 8.95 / 8.52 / 8.63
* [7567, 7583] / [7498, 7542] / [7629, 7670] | -0.034 mag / 8.8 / 8.53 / 8.68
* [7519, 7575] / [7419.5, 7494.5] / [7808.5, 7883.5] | 0.009 mag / 9.13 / 8.6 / 9.01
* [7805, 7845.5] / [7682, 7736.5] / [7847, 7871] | -0.028 mag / 8.72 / 8.4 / 8.47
